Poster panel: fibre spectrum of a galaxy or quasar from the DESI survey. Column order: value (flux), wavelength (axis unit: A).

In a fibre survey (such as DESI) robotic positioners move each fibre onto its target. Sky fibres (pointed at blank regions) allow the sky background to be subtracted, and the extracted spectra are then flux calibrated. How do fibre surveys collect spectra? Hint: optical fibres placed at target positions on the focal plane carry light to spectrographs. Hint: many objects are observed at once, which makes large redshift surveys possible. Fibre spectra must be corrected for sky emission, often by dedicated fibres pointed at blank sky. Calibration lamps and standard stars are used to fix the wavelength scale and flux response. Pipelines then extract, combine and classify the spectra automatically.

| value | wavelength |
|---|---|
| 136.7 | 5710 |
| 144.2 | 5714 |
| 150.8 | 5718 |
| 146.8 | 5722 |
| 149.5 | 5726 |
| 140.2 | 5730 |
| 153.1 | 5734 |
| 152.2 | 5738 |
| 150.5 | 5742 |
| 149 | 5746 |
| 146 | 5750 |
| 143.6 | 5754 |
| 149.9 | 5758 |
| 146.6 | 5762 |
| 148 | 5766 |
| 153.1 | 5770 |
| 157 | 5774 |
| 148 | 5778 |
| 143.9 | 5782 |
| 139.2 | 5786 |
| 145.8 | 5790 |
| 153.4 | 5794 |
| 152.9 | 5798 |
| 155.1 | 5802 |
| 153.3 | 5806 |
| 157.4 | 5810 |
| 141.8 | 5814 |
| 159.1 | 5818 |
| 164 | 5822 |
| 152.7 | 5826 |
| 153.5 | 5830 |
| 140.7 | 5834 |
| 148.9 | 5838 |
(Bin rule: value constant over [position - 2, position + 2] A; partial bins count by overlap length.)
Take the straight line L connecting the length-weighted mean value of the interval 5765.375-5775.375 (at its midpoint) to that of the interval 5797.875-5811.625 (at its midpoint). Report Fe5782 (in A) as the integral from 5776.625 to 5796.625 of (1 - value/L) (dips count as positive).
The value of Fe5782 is 1.0 A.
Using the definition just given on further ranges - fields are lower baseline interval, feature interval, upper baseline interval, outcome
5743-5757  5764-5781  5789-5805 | -0.2 A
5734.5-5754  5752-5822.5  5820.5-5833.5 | 0.7 A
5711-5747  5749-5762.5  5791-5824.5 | 0.3 A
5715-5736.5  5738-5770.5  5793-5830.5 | 0.4 A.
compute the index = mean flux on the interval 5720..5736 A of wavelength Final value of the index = 147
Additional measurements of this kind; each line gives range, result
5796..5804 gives 154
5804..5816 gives 151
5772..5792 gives 147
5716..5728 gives 149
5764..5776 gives 153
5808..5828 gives 155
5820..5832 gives 157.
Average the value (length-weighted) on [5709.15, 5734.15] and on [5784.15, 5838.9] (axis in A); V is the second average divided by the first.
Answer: 1.0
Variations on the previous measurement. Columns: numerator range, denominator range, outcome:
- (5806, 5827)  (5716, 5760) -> 1.04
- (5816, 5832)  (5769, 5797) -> 1.06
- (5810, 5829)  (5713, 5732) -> 1.06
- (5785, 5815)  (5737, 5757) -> 1.02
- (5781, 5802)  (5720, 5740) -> 1.00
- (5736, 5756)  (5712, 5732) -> 1.01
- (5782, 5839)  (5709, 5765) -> 1.03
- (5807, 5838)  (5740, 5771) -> 1.03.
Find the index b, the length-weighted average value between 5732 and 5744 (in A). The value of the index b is 152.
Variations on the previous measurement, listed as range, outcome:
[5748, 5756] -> 145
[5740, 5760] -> 148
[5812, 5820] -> 150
